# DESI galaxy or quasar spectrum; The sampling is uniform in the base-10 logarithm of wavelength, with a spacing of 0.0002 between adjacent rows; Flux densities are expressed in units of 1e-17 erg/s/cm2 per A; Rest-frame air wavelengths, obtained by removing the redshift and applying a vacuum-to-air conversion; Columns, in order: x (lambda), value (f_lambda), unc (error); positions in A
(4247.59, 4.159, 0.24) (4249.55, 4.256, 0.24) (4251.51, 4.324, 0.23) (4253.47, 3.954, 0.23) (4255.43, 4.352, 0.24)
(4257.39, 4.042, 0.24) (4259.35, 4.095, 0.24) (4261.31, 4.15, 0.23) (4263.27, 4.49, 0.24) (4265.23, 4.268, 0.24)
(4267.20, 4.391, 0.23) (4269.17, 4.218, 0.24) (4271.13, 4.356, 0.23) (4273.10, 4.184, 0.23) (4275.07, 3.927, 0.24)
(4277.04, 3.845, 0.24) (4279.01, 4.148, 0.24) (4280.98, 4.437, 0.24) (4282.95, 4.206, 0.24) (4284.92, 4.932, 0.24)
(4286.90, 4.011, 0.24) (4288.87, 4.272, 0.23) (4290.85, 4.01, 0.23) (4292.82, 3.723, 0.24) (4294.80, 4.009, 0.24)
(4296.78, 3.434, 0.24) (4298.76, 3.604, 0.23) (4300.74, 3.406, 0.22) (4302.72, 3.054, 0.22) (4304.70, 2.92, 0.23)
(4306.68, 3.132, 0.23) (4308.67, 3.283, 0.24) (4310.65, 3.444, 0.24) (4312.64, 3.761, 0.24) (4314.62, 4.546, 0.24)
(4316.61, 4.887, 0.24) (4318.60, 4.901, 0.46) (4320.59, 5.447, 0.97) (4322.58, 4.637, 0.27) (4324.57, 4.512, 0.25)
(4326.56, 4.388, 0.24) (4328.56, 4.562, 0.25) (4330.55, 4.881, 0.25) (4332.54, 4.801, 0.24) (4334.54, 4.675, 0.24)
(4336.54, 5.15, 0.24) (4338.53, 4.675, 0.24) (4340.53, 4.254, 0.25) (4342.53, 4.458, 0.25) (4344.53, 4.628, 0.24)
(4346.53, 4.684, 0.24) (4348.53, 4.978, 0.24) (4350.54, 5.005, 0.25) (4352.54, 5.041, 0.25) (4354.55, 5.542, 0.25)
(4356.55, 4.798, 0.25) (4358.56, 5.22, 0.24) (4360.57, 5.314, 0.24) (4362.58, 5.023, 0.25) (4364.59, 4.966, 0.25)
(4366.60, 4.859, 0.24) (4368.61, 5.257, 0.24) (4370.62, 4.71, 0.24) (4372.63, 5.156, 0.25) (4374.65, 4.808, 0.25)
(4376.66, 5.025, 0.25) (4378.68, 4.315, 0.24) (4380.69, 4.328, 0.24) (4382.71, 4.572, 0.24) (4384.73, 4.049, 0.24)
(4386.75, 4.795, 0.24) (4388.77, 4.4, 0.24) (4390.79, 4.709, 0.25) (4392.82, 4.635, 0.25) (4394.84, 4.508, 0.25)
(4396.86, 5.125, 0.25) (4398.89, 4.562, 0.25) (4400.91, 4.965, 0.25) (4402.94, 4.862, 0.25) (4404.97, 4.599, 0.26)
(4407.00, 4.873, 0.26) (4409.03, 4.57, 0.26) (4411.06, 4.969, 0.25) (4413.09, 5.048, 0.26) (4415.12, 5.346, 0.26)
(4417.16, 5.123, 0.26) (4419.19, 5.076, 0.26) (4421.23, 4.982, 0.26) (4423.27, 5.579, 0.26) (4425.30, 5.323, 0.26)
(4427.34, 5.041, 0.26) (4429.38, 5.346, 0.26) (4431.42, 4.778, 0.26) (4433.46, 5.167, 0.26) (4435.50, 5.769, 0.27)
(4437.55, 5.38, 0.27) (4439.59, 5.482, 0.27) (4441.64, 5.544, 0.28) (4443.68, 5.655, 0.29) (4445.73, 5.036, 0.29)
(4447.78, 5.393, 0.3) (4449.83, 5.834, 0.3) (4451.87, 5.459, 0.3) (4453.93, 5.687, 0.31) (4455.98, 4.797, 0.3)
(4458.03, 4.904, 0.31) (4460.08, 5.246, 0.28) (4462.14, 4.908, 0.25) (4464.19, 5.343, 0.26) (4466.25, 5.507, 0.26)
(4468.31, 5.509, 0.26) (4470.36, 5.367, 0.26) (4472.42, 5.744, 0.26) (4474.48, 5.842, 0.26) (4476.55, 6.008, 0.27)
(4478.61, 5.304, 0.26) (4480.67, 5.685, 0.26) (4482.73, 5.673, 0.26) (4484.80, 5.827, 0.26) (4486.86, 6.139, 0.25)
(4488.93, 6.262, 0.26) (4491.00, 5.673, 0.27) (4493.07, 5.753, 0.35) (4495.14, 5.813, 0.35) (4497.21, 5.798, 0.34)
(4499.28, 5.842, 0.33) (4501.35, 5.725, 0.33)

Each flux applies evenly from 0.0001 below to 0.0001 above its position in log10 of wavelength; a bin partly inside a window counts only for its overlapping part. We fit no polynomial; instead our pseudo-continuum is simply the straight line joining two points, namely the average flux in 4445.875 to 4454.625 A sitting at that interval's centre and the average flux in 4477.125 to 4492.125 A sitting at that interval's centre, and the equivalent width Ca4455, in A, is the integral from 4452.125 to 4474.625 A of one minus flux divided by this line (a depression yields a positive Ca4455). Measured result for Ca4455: 1.2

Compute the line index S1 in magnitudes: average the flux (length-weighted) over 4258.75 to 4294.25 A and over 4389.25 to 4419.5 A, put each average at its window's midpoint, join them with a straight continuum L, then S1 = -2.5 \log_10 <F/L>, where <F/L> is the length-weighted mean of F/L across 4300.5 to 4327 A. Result 0.09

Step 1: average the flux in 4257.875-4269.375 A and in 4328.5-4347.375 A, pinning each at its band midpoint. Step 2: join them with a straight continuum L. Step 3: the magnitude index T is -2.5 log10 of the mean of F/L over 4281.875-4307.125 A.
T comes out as 0.18 mag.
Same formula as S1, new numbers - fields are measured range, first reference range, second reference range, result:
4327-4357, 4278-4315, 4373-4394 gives -0.144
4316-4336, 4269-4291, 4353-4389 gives -0.055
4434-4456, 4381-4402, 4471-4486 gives -0.037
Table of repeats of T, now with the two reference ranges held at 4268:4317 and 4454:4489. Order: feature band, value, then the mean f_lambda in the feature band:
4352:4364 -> -0.15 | 5.15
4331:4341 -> -0.11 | 4.75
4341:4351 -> -0.08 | 4.71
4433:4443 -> -0.06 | 5.49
